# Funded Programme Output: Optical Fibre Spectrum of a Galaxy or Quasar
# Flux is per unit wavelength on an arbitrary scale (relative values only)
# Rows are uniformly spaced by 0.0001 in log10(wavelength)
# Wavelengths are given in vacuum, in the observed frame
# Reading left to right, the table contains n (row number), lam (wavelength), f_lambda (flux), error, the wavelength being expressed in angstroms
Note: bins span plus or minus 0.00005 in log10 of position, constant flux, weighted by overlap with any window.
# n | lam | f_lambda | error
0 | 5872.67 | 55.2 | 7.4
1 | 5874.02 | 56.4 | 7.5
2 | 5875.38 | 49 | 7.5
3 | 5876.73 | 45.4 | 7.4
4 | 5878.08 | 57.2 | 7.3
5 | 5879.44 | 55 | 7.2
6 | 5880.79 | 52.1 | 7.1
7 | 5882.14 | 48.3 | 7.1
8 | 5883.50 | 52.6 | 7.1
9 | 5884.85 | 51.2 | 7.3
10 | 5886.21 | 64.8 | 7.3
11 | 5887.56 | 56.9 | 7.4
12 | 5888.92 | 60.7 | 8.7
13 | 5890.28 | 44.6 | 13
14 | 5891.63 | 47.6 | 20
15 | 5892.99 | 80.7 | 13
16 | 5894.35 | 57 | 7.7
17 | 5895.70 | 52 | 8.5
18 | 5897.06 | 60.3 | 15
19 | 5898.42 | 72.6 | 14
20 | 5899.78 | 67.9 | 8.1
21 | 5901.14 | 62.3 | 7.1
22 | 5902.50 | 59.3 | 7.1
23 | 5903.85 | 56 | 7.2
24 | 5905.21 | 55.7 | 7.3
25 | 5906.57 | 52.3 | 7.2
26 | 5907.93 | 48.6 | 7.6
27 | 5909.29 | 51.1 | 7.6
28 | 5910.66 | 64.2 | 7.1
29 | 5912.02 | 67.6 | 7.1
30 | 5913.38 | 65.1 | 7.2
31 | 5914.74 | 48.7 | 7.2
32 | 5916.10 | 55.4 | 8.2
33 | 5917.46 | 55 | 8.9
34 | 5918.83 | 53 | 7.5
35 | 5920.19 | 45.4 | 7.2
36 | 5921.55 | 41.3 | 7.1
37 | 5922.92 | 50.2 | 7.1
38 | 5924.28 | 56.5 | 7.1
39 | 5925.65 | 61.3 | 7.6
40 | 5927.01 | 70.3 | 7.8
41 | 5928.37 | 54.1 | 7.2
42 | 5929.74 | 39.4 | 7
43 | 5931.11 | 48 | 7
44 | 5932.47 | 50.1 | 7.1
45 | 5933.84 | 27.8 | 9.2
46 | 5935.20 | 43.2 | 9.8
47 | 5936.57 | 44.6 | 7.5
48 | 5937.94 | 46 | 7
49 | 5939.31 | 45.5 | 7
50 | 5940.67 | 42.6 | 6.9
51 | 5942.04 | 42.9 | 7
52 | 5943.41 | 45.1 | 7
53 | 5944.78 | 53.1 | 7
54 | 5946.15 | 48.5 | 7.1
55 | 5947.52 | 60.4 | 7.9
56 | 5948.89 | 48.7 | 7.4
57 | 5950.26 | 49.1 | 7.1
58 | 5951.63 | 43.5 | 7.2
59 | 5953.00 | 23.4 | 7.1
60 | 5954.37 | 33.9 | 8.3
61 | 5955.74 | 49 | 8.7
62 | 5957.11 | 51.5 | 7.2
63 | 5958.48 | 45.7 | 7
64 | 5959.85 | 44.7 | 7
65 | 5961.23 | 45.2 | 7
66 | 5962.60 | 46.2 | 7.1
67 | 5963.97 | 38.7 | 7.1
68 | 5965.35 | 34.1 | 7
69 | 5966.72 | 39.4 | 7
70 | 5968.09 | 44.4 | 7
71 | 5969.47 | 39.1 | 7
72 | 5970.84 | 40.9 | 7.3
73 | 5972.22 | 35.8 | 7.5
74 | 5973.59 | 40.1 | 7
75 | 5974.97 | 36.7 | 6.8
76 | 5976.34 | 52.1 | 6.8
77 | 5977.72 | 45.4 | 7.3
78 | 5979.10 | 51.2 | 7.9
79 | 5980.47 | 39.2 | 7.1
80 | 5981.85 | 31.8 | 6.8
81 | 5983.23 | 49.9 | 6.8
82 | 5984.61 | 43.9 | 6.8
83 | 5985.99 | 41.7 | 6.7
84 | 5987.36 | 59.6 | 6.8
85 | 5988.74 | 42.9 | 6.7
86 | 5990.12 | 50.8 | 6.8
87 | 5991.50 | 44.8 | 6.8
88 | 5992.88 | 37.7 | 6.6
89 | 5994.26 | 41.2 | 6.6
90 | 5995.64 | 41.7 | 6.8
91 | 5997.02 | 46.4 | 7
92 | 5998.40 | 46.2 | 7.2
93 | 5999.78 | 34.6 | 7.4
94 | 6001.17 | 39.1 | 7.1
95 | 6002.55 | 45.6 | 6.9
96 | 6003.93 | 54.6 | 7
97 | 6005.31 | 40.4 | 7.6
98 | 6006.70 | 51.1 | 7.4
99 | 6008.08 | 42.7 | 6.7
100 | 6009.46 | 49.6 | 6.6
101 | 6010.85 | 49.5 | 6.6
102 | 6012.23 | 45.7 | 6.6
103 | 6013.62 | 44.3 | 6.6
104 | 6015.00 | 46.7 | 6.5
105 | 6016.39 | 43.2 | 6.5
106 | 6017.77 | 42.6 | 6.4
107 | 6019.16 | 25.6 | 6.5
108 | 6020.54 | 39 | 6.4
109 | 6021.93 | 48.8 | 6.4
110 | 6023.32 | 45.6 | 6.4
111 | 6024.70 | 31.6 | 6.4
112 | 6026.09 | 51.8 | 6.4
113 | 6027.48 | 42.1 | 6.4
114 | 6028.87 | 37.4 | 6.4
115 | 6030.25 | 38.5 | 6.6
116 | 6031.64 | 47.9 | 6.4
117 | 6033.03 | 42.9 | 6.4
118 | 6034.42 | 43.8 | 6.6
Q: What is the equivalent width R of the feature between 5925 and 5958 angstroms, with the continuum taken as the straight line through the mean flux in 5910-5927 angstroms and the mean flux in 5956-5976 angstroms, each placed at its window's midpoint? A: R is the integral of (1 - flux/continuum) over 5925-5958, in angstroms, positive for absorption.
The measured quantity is 1.6 angstroms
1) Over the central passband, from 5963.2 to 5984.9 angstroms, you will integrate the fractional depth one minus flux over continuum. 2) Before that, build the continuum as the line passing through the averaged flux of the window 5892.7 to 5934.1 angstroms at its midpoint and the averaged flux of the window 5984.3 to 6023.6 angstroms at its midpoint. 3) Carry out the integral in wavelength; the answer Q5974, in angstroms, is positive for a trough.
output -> 3.01 angstroms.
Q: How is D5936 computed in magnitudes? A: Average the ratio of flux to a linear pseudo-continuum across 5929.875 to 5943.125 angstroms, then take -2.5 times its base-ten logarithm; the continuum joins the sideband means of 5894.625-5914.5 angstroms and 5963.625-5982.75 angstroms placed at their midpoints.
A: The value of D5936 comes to 0.17 mag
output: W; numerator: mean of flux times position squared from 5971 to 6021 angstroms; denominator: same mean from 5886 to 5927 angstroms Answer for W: 0.8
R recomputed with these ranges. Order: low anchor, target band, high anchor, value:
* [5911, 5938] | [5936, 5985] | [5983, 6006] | 4.4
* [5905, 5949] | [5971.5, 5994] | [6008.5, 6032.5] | 1.1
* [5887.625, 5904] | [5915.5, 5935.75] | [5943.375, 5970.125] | 0.9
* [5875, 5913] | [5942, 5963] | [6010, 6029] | 1.9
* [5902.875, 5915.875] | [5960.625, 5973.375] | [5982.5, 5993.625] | 2.3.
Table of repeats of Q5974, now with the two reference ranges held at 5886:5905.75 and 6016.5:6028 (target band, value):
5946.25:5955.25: 1.4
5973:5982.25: 1.0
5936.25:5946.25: 1.3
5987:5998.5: 0.0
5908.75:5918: -0.2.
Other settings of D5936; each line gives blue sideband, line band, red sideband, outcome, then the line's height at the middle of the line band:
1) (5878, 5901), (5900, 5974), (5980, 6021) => 0.08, 51.8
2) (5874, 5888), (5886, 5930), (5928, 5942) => -0.17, 48.6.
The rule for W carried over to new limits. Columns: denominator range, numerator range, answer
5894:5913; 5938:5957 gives 0.78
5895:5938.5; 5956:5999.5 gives 0.82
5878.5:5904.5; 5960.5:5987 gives 0.75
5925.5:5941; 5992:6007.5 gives 0.94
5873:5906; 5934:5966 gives 0.80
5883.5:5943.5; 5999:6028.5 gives 0.84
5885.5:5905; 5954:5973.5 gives 0.72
